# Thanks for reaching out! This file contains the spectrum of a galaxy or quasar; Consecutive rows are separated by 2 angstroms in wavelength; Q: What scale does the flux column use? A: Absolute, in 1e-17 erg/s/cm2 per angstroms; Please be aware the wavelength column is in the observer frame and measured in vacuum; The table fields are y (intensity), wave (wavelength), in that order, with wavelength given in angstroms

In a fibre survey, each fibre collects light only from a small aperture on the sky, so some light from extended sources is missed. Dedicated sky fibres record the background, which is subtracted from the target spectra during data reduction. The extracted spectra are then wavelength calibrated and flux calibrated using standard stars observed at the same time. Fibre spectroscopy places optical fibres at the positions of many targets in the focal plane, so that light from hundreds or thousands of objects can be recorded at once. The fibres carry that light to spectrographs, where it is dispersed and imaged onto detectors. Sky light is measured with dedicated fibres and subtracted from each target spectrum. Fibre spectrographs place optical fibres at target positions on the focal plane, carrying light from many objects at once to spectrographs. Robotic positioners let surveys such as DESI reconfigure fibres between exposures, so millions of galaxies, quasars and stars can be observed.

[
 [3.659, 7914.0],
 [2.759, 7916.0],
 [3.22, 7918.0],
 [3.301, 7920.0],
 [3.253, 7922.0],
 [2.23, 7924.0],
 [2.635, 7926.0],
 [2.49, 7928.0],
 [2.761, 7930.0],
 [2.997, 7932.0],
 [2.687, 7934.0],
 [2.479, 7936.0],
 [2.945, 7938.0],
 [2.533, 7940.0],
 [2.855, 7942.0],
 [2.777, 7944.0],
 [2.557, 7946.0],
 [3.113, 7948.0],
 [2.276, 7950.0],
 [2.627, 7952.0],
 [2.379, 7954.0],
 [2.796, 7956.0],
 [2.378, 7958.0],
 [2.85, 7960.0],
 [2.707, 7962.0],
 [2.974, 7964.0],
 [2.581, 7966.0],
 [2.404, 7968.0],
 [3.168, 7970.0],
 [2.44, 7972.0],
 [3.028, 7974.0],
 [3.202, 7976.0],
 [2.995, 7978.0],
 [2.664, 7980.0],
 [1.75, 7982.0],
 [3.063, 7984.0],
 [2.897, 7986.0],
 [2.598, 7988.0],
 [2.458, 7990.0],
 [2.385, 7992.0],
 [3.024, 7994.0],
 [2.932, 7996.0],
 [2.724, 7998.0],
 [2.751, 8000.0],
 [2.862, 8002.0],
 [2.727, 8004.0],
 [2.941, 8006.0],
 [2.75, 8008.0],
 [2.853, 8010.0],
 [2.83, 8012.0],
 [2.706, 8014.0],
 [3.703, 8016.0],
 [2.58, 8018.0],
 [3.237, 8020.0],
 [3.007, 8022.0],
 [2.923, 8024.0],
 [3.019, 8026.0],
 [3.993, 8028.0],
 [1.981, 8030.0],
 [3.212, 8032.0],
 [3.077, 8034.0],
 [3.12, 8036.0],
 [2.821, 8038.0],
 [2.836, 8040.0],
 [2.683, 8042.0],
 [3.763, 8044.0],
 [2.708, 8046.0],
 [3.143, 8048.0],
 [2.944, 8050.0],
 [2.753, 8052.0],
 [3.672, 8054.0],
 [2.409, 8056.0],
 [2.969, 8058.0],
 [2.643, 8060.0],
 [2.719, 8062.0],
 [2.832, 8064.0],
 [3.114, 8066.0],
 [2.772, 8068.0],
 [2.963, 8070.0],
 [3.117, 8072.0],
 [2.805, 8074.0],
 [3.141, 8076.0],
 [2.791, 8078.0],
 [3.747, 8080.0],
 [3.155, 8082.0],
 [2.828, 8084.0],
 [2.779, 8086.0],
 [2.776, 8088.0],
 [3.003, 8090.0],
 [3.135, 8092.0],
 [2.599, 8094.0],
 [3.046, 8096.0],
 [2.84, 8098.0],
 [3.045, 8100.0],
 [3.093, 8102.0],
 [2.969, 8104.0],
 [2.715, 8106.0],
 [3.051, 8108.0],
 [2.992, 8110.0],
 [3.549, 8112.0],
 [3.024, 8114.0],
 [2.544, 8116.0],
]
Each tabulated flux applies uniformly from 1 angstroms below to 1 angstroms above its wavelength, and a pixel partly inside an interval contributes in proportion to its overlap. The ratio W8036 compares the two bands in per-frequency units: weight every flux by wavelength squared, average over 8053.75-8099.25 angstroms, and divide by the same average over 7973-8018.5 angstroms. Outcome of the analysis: 1.1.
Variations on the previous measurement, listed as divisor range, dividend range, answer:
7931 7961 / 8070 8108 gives 1.15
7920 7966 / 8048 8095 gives 1.12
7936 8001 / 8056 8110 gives 1.12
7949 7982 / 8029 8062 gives 1.11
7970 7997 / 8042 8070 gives 1.09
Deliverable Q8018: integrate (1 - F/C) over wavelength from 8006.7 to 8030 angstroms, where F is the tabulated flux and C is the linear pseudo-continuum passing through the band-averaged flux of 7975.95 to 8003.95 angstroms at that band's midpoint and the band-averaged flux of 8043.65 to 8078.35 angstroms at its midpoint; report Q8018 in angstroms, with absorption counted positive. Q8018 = -1.6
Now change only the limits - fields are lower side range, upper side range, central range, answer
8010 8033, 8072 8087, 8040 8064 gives 0.7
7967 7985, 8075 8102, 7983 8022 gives -0.6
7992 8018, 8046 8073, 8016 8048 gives -1.4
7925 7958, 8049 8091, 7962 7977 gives -0.5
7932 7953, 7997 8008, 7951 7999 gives 0.7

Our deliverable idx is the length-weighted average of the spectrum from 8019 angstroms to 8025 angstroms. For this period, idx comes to 3.06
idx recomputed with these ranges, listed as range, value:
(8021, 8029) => 3.24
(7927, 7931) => 2.63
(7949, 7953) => 2.45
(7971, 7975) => 2.73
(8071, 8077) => 3.02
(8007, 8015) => 2.78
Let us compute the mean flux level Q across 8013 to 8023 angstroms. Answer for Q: 3.05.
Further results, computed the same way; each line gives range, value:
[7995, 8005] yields 2.8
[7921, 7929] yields 2.65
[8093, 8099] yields 2.83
